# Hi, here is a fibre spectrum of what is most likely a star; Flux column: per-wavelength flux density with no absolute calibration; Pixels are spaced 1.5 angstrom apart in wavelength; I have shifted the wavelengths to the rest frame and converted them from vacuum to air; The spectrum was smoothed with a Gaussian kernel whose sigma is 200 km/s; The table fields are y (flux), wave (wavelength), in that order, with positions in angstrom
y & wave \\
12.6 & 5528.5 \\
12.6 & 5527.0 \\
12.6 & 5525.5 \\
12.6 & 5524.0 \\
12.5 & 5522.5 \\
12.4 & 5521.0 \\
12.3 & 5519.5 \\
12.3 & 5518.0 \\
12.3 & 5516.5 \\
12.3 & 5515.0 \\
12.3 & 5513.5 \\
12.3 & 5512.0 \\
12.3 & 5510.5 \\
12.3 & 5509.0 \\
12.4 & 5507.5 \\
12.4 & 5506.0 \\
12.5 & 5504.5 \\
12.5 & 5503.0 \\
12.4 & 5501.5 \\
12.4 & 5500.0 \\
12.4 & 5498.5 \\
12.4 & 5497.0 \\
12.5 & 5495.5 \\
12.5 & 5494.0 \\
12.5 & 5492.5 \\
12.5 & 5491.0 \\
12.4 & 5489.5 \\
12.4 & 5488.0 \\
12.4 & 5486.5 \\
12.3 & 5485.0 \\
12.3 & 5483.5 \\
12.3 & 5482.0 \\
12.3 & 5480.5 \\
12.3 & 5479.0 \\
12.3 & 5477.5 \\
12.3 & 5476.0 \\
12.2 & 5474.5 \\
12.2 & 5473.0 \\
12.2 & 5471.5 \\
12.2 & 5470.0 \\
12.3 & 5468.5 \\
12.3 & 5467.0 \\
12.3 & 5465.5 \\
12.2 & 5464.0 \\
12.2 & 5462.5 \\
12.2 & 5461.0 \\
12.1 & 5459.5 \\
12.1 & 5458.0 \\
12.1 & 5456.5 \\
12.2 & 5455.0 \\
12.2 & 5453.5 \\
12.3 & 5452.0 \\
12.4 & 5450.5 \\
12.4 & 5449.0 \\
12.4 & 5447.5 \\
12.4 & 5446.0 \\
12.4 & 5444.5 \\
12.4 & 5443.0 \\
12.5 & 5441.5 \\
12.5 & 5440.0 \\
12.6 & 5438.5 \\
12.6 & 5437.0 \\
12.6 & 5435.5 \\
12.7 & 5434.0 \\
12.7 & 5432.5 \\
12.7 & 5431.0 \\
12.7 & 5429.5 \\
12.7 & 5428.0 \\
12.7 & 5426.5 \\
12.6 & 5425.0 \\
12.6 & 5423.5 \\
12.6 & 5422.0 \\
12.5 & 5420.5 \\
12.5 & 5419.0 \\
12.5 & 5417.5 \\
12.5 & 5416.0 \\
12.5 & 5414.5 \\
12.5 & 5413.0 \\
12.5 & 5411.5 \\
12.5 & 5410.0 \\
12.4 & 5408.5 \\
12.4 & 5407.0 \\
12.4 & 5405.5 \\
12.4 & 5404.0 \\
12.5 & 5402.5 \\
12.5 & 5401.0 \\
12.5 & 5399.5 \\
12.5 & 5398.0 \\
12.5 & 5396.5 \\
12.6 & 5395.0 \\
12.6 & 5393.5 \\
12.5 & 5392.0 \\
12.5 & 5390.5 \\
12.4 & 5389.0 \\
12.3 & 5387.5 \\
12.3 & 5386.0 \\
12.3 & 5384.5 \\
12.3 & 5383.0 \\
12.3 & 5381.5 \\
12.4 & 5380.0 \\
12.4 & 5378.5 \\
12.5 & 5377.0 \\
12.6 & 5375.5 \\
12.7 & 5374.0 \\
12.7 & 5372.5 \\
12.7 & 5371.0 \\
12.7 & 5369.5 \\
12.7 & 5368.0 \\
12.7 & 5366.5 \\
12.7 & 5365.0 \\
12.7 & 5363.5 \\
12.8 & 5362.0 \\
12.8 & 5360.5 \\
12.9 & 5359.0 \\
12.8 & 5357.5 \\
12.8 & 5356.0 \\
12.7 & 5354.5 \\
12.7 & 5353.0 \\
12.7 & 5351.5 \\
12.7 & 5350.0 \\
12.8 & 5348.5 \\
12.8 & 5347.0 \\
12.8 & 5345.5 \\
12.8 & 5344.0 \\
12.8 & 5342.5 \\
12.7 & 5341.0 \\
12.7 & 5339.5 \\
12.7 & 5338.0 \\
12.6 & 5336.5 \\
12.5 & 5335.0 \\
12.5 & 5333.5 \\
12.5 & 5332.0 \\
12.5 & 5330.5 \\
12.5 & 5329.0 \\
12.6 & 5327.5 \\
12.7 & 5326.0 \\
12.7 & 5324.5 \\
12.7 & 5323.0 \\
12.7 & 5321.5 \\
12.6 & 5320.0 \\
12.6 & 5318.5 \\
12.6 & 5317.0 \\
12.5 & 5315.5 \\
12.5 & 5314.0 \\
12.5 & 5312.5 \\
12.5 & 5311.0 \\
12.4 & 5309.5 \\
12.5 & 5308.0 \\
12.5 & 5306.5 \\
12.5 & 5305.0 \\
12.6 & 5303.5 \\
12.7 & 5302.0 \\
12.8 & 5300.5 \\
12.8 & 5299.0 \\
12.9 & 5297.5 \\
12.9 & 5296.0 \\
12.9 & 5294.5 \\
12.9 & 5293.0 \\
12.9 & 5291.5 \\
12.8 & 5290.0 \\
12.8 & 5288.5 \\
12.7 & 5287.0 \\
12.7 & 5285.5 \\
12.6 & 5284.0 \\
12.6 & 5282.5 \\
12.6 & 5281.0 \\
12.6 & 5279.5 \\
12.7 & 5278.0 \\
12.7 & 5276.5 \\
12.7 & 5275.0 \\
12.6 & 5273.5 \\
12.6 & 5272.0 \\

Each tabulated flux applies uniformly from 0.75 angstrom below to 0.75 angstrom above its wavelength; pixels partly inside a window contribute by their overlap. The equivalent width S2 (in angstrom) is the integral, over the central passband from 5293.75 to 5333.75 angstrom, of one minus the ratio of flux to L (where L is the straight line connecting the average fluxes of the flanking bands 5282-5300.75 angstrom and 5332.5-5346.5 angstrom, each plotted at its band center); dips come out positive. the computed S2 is 0.4 angstrom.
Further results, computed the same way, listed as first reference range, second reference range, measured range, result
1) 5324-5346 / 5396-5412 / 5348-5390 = -0.2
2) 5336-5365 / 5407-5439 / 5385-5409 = 0.4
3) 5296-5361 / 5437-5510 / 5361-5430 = -0.1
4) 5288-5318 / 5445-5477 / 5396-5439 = -0.6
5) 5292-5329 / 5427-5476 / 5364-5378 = -0.1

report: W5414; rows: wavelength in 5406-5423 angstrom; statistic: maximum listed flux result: 12.6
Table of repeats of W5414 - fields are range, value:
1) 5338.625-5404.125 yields 12.9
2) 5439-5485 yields 12.5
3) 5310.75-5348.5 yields 12.8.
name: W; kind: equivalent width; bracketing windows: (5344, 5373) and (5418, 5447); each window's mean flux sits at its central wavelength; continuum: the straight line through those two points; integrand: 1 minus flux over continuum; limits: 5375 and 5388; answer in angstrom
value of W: 0.3 angstrom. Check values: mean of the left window 12.7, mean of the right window 12.6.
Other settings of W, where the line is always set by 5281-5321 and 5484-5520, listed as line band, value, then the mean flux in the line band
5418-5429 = -0.1 angstrom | 12.6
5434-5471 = 0.4 angstrom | 12.3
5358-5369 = -0.2 angstrom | 12.8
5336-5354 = -0.2 angstrom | 12.7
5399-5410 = 0.1 angstrom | 12.4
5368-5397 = 0.1 angstrom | 12.5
